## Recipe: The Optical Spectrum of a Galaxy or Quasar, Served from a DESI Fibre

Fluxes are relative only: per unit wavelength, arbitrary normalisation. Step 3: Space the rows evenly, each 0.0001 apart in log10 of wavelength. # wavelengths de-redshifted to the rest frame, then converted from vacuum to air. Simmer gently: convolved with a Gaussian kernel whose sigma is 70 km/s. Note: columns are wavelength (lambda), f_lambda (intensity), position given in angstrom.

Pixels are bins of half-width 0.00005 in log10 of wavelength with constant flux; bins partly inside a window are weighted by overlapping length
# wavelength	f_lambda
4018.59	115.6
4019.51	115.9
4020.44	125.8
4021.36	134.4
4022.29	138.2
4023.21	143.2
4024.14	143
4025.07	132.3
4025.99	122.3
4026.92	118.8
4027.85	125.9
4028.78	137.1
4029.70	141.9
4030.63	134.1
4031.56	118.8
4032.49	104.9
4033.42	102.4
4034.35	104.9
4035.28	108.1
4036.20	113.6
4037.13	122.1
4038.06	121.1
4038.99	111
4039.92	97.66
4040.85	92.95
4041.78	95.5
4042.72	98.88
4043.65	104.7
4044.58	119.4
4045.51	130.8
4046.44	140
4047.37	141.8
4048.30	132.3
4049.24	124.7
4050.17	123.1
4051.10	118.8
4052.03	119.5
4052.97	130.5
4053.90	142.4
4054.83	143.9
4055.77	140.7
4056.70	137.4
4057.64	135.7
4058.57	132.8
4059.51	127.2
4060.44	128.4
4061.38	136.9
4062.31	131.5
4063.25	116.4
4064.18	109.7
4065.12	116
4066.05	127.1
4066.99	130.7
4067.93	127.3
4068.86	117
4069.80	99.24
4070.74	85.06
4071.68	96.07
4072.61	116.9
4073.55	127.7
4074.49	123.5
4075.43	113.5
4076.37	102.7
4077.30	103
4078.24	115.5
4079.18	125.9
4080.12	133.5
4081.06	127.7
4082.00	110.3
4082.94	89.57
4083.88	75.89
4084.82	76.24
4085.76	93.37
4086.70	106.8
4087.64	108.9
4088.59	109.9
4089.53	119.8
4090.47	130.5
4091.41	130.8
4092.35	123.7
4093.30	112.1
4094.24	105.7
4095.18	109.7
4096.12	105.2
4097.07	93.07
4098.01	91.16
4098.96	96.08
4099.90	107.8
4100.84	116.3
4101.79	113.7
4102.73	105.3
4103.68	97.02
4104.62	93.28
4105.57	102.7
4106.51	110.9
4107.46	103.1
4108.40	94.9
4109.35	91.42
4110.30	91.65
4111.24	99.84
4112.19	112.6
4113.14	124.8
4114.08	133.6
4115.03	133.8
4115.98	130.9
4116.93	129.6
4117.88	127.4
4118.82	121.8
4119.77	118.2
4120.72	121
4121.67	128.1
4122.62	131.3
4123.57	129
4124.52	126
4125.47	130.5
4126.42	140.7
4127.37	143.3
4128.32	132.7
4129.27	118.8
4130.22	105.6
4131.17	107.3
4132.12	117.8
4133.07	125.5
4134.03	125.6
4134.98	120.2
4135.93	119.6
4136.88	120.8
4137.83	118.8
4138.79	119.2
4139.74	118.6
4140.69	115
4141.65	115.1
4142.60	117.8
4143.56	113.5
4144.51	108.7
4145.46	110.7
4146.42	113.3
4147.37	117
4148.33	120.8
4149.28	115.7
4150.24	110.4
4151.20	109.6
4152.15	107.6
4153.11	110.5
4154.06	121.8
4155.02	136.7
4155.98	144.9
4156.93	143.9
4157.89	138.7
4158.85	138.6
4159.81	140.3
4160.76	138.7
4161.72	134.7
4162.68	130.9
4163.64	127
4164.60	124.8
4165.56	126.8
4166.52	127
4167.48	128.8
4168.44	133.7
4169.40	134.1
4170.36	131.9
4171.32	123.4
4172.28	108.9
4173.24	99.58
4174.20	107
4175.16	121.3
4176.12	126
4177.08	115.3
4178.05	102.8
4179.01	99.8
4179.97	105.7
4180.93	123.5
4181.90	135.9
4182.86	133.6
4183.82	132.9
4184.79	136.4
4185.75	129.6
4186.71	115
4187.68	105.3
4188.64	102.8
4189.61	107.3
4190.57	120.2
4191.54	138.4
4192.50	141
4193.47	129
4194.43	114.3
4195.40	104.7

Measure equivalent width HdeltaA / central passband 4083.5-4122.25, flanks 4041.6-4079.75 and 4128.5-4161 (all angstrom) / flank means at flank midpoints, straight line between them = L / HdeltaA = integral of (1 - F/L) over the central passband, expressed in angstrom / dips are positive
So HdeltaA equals 3.7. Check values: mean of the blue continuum 122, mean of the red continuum 121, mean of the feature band 110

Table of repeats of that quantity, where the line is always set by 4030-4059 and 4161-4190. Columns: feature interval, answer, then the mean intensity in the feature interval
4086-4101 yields 1.36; 110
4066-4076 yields 0.55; 114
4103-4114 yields 1.62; 103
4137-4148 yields 0.51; 115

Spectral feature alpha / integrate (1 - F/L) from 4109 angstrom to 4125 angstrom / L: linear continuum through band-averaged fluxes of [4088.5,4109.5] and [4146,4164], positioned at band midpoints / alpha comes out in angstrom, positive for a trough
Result -1.0 angstrom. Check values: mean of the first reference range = 107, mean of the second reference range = 126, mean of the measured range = 121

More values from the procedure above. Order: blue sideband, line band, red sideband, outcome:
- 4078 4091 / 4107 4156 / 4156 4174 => 0.7 angstrom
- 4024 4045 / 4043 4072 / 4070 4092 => -3.1 angstrom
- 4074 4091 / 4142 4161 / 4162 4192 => -0.8 angstrom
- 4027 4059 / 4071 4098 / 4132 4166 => 2.8 angstrom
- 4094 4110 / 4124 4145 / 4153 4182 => -1.4 angstrom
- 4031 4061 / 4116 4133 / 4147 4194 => -0.4 angstrom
